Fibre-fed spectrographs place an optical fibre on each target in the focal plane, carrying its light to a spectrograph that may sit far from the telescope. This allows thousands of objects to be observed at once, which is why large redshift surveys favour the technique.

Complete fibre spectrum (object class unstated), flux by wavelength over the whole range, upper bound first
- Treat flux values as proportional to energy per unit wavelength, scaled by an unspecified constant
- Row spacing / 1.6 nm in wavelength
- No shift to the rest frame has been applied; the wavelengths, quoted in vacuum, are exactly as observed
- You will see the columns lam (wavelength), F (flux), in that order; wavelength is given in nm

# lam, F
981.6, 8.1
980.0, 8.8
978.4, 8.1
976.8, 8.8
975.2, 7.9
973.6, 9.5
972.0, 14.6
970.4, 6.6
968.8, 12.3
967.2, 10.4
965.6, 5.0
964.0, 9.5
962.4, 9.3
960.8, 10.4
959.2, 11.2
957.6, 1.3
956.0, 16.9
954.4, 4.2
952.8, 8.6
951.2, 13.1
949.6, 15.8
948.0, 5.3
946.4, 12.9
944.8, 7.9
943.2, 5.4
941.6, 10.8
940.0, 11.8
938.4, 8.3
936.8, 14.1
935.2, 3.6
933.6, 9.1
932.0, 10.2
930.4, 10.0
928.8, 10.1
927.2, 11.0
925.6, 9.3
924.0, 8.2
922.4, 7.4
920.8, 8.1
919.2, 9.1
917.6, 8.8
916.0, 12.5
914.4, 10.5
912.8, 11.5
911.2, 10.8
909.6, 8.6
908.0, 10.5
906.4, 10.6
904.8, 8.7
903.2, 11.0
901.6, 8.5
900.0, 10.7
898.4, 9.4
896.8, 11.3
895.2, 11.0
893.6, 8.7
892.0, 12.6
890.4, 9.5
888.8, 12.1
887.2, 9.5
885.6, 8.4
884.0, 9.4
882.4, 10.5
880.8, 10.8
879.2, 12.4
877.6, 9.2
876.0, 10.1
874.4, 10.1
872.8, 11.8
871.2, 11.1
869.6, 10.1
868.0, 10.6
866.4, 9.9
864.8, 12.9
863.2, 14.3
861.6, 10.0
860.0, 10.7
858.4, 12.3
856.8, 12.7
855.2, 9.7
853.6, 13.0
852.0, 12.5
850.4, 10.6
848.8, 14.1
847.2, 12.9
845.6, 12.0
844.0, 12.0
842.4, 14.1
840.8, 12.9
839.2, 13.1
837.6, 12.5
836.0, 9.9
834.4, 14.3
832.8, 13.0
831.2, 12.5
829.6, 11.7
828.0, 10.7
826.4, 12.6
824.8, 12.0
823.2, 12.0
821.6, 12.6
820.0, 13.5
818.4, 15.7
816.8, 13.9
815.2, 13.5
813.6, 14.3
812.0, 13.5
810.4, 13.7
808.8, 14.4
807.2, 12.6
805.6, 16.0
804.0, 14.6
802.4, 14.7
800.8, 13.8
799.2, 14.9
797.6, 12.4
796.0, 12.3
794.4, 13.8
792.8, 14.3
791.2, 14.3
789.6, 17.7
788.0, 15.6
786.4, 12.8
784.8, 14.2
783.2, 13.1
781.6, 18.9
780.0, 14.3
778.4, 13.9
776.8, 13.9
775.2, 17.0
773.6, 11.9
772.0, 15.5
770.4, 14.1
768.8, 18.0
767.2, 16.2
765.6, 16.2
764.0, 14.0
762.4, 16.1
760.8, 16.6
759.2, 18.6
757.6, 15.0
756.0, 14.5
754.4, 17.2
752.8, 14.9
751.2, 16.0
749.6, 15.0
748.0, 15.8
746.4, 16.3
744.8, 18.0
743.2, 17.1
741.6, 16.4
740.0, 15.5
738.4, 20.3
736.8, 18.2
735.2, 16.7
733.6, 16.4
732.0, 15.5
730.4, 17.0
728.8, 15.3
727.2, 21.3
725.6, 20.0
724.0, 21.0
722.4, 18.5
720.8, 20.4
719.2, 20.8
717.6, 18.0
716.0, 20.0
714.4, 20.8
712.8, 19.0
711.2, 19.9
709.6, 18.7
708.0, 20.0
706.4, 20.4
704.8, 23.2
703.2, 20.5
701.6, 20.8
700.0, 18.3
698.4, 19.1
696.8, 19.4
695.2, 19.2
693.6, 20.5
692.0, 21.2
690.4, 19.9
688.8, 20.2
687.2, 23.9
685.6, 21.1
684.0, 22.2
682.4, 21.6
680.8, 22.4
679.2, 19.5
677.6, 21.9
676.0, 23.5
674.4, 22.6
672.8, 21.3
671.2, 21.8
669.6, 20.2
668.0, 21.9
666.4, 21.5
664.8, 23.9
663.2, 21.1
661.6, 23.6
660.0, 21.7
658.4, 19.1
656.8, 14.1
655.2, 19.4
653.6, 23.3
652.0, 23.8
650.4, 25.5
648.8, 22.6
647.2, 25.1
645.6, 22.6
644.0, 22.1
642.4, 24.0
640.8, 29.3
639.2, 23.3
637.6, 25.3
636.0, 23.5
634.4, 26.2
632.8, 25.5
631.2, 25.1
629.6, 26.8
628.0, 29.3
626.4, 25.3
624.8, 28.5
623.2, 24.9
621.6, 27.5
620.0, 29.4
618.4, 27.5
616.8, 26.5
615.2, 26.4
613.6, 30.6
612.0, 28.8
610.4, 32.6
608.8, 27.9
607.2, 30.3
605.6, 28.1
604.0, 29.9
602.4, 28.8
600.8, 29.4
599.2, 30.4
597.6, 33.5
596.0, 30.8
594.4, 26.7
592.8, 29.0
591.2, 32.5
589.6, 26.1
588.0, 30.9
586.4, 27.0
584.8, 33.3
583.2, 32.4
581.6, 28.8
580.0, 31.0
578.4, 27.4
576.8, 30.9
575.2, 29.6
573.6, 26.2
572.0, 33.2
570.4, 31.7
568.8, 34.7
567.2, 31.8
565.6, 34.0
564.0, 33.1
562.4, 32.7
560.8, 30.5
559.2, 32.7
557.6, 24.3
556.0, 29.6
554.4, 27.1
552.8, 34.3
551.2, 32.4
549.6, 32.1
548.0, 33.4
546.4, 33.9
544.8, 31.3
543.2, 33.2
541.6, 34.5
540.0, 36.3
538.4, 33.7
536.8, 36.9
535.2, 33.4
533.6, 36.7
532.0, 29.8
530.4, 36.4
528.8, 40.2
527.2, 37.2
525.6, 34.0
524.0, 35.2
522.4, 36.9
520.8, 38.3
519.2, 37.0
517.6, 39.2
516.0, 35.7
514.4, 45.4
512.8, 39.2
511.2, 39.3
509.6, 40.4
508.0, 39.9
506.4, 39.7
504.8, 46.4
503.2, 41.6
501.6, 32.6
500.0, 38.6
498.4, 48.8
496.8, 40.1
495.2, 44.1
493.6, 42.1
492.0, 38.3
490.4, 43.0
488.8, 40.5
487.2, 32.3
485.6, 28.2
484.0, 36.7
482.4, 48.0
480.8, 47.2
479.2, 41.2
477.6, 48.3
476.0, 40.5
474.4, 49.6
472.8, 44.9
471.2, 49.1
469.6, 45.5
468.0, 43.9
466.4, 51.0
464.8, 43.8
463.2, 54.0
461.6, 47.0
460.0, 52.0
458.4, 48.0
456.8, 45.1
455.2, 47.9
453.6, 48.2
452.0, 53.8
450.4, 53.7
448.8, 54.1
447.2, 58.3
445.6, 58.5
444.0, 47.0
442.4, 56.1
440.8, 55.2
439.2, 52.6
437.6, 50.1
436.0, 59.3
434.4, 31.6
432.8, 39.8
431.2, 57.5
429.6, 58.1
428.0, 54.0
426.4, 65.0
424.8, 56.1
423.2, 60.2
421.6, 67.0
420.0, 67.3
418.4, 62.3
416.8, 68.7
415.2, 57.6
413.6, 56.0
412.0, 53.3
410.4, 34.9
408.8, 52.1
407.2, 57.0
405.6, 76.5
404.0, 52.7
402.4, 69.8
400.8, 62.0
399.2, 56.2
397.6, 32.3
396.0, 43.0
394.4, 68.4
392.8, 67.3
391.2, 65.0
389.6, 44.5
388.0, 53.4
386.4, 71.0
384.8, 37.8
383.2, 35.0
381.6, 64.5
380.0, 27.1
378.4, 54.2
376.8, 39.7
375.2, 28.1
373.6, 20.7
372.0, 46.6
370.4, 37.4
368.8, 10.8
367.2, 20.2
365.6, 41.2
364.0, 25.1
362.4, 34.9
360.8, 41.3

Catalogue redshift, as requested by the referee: 0.00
